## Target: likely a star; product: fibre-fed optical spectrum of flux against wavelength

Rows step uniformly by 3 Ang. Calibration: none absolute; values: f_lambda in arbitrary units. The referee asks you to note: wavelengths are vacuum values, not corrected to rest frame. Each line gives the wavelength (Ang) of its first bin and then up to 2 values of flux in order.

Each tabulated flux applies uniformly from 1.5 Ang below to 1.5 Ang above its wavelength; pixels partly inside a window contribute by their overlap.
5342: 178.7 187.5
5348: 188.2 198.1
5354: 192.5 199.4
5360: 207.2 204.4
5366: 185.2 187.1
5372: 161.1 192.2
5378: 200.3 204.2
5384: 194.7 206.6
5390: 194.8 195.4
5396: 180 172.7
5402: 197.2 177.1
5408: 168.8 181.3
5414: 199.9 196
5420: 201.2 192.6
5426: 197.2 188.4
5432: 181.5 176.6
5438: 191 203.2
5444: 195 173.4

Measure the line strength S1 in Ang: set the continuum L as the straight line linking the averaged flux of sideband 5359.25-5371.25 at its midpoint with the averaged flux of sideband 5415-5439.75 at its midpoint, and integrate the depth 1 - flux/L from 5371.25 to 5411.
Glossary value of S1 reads 0.8 Ang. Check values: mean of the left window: 193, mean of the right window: 191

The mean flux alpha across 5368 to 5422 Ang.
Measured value 190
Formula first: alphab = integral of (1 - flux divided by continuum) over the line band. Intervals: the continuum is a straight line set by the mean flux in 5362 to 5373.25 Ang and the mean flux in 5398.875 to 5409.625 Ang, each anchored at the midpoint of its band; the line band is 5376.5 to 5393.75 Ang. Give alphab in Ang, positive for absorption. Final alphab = -1.7 Ang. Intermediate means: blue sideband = 184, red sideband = 180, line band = 200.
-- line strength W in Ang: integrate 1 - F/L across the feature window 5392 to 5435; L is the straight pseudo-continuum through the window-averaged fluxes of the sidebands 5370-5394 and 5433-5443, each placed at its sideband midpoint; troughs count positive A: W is 0.95 Ang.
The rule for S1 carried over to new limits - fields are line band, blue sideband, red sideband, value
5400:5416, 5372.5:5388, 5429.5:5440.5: 0.5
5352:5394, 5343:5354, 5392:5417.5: -1.4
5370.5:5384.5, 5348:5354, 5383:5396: 0.4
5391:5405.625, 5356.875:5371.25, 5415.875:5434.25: 0.6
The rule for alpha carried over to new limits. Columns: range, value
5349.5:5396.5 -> 194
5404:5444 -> 189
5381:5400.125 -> 192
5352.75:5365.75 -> 200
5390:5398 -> 188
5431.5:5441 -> 186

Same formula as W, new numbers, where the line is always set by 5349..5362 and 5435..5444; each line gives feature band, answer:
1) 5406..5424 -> 0.5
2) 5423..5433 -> 0.2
